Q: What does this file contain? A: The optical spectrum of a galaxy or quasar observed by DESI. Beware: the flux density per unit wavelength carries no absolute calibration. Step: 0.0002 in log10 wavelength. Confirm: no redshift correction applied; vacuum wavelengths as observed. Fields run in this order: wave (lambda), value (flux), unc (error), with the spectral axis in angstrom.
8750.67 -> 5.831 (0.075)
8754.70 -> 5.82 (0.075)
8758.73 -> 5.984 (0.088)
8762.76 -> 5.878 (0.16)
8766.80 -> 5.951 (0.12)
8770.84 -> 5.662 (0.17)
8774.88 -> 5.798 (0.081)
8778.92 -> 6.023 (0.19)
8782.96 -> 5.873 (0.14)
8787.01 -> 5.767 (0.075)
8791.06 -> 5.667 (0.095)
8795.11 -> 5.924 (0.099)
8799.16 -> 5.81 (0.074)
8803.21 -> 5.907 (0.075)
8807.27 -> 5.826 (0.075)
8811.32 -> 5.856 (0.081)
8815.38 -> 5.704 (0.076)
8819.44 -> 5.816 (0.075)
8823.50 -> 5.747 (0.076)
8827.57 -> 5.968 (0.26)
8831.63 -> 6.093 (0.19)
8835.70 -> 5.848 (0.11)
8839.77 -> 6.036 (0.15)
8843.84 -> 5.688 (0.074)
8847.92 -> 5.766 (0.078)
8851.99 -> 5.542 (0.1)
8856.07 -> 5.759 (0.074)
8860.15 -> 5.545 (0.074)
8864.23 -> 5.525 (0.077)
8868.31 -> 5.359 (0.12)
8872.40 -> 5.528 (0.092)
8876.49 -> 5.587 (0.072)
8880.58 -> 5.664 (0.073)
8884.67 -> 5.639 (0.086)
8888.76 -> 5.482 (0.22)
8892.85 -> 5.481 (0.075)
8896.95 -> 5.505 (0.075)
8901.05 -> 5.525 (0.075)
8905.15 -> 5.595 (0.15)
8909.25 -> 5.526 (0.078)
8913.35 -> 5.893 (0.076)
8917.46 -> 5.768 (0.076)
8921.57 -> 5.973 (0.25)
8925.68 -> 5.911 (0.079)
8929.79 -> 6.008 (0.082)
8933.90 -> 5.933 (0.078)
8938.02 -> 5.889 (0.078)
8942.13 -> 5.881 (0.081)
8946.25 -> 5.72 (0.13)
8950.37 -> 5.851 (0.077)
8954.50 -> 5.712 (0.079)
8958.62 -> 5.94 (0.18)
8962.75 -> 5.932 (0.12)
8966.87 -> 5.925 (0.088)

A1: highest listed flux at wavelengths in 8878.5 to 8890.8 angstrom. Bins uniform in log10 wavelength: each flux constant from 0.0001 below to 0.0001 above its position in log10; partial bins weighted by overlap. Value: 5.664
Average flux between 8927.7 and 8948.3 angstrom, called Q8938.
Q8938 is 5.89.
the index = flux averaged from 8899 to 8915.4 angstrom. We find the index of 5.64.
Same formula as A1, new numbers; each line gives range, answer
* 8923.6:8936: 6.008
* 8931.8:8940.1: 5.933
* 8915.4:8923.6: 5.973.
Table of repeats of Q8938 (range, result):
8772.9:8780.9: 5.91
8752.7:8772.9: 5.86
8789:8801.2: 5.8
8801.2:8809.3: 5.87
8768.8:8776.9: 5.73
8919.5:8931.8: 5.96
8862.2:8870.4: 5.44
